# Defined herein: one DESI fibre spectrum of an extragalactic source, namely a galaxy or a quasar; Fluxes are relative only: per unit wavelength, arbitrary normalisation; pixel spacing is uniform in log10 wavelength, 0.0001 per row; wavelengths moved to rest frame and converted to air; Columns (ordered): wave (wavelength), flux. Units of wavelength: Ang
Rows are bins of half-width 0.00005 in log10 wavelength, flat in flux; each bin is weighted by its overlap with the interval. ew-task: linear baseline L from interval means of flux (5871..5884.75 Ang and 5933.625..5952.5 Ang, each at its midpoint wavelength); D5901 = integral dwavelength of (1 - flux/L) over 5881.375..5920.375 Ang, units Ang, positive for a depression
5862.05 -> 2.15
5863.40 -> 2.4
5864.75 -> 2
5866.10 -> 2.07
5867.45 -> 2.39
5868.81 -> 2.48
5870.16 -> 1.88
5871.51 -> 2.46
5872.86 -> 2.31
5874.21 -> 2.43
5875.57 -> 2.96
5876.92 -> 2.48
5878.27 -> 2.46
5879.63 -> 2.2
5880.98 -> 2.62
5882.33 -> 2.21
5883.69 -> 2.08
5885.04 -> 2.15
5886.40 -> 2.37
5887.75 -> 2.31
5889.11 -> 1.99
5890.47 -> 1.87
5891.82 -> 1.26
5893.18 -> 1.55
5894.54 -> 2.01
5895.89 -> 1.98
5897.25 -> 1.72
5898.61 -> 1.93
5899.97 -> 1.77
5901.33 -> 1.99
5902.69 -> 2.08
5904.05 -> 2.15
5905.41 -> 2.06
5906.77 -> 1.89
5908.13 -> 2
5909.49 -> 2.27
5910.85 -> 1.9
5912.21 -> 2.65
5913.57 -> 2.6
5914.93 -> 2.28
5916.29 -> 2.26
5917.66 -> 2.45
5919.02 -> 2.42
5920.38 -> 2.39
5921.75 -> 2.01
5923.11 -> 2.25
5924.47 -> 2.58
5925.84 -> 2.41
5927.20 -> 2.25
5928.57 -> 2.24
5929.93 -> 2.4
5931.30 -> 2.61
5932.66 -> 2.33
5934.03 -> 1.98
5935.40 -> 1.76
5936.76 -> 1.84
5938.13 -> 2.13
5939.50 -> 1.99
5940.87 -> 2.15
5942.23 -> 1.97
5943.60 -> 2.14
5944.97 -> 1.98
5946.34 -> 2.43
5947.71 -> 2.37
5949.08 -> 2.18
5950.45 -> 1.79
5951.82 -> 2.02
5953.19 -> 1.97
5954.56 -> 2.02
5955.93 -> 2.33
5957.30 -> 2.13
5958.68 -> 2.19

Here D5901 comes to 3.3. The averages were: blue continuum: 2.41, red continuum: 2.05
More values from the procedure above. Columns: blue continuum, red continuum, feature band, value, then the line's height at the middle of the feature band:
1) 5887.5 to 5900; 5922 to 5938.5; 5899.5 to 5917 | -1.4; 1.99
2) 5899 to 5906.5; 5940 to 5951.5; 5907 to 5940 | -3.0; 2.06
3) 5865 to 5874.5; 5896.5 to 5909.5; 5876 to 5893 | -0.1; 2.14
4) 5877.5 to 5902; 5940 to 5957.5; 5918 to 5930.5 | -1.5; 2.08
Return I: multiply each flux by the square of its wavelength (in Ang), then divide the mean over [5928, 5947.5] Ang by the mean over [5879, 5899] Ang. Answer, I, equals 1.1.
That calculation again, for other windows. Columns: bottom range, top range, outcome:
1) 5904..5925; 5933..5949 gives 0.93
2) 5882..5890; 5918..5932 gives 1.10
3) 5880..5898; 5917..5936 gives 1.15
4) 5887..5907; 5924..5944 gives 1.16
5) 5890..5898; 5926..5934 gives 1.37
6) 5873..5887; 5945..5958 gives 0.91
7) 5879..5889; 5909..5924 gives 1.04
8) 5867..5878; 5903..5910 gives 0.86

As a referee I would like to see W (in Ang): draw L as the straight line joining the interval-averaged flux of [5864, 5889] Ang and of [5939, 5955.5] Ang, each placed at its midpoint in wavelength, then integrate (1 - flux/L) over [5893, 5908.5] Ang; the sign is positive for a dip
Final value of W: 2.1 Ang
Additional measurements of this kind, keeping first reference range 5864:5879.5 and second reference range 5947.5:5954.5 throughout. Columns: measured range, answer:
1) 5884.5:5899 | 2.3 Ang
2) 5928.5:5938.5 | -0.2 Ang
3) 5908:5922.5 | -0.8 Ang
